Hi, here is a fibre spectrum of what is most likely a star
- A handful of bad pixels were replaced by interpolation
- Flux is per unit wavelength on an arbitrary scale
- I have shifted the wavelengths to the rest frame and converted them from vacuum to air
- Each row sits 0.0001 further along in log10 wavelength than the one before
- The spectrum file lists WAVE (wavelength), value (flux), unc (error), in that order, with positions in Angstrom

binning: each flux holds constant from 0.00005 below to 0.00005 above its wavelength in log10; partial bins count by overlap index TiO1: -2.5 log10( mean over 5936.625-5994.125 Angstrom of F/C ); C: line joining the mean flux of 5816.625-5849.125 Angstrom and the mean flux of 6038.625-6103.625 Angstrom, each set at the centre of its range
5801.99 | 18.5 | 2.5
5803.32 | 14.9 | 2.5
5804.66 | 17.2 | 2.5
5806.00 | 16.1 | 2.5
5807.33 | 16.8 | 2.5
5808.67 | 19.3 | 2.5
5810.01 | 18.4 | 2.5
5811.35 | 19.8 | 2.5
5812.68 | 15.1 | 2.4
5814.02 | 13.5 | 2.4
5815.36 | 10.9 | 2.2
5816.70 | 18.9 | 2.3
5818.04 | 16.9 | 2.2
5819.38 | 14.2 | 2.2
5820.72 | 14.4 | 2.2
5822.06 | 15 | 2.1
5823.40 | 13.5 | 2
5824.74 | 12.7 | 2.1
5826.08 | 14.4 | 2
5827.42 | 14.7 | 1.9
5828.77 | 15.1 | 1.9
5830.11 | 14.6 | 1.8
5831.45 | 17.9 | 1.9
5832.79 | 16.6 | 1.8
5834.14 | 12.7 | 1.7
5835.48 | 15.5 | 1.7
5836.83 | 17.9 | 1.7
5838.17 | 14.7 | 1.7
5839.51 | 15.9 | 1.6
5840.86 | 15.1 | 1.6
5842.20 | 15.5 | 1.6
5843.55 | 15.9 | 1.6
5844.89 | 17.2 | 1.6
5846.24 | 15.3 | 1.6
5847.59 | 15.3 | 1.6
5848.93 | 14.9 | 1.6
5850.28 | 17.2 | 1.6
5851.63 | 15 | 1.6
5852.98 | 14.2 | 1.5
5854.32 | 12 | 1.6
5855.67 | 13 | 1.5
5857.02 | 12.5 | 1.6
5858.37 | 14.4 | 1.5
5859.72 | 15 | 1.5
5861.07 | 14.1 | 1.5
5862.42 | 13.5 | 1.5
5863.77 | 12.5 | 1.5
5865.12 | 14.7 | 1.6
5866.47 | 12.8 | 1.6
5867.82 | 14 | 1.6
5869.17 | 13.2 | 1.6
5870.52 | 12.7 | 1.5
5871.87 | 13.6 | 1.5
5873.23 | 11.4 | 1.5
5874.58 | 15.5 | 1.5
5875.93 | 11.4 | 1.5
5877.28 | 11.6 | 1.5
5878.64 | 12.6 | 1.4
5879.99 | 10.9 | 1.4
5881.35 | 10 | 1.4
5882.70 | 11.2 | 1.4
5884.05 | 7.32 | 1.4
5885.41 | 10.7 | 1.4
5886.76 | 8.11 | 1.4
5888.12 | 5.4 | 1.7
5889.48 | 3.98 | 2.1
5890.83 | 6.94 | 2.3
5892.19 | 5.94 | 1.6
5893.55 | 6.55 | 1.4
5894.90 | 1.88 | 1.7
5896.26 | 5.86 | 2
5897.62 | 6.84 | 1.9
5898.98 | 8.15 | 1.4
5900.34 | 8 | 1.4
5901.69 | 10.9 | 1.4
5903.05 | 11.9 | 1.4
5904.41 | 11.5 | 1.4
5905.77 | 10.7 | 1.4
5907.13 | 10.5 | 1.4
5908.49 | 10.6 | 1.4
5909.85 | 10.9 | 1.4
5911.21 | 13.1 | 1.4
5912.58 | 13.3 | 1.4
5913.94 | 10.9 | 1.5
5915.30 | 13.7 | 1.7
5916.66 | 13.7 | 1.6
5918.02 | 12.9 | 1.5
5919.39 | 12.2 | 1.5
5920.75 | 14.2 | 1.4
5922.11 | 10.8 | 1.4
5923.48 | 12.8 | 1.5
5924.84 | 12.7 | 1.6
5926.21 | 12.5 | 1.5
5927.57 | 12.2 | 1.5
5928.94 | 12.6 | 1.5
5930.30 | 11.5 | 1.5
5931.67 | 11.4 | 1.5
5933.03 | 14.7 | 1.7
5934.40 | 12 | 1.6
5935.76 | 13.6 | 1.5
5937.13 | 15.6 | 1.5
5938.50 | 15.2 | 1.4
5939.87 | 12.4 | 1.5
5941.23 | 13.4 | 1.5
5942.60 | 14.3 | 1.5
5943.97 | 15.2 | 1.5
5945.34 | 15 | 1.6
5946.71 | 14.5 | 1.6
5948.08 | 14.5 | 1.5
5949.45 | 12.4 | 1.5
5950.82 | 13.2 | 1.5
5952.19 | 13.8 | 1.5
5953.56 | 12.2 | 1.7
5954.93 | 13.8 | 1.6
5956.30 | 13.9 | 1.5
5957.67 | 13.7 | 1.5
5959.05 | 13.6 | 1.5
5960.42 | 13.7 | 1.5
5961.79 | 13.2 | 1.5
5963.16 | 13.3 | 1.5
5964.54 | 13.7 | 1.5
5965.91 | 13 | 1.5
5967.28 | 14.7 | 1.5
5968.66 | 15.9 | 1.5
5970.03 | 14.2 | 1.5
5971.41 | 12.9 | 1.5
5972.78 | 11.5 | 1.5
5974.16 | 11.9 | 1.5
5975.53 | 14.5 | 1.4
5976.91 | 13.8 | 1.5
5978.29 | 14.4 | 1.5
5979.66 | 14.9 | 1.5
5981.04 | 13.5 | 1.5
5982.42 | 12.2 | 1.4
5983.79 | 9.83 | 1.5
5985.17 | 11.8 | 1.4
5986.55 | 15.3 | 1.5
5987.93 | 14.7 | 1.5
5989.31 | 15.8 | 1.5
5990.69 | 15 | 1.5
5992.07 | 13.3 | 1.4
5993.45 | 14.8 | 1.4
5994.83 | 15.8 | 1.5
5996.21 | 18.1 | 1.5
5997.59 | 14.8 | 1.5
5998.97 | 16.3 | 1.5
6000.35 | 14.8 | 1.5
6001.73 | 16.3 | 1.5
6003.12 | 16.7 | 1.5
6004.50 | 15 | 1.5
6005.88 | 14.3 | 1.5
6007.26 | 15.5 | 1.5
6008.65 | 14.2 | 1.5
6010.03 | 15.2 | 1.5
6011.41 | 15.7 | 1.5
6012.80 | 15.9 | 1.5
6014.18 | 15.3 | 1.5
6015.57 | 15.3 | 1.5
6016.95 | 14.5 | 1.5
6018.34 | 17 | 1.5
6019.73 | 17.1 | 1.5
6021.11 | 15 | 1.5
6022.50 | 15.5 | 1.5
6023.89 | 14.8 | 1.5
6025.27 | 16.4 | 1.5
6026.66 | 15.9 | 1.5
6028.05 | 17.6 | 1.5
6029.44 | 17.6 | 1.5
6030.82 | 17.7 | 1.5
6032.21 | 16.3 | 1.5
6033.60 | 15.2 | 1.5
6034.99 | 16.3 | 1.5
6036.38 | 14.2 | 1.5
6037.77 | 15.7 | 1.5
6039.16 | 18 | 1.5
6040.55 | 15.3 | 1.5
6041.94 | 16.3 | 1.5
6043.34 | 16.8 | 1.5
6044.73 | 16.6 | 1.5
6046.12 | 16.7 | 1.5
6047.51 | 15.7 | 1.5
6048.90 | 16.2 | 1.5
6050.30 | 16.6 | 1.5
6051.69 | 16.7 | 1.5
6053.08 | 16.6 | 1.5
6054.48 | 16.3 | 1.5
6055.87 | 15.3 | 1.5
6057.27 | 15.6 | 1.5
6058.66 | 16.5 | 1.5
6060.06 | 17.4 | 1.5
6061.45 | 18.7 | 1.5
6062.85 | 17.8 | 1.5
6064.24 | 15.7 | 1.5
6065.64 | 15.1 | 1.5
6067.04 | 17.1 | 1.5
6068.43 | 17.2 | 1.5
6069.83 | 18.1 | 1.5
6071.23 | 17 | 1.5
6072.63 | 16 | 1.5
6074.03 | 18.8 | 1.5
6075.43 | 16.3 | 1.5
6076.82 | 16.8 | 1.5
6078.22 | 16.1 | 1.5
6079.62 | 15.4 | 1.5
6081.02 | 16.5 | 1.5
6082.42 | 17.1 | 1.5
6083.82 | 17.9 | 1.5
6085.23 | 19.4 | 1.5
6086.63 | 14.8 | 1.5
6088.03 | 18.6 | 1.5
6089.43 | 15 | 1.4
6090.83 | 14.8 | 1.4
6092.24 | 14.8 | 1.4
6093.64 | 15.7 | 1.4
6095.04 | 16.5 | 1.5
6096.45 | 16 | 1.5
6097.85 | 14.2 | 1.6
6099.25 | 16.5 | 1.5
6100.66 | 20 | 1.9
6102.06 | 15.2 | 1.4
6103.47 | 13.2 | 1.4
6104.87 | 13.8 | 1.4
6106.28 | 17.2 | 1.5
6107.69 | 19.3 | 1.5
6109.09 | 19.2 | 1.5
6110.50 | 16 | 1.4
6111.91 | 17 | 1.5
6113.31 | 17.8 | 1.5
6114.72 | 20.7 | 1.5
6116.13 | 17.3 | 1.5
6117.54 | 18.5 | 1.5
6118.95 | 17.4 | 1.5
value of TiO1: 0.16 mag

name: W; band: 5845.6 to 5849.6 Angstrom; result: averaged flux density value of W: 15.2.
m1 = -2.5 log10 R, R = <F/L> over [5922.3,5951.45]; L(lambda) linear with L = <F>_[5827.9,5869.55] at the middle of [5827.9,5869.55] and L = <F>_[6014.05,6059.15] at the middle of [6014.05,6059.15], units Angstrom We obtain 0.16 mag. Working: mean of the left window 14.8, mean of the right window 16.1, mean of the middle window 13.4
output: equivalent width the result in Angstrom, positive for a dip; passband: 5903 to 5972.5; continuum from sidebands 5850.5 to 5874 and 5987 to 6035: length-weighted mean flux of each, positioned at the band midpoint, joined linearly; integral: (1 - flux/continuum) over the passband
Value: 7.3 Angstrom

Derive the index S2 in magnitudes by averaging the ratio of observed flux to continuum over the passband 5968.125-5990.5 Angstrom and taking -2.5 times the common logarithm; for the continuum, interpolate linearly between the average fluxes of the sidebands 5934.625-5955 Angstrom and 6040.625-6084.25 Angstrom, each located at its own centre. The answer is 0.09 mag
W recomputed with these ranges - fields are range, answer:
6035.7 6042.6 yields 15.9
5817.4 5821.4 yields 15.2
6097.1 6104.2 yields 15.8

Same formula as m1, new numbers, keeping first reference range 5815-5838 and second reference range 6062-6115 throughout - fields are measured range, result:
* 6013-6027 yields 0.04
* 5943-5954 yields 0.14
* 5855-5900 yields 0.41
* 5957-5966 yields 0.18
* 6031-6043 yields 0.02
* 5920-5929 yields 0.24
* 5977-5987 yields 0.22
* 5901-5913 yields 0.34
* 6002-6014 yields 0.06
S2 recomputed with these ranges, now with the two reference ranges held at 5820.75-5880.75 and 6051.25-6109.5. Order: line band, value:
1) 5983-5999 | 0.08 mag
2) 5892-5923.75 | 0.39 mag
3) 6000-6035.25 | 0.01 mag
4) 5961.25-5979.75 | 0.13 mag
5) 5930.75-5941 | 0.12 mag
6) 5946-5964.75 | 0.13 mag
